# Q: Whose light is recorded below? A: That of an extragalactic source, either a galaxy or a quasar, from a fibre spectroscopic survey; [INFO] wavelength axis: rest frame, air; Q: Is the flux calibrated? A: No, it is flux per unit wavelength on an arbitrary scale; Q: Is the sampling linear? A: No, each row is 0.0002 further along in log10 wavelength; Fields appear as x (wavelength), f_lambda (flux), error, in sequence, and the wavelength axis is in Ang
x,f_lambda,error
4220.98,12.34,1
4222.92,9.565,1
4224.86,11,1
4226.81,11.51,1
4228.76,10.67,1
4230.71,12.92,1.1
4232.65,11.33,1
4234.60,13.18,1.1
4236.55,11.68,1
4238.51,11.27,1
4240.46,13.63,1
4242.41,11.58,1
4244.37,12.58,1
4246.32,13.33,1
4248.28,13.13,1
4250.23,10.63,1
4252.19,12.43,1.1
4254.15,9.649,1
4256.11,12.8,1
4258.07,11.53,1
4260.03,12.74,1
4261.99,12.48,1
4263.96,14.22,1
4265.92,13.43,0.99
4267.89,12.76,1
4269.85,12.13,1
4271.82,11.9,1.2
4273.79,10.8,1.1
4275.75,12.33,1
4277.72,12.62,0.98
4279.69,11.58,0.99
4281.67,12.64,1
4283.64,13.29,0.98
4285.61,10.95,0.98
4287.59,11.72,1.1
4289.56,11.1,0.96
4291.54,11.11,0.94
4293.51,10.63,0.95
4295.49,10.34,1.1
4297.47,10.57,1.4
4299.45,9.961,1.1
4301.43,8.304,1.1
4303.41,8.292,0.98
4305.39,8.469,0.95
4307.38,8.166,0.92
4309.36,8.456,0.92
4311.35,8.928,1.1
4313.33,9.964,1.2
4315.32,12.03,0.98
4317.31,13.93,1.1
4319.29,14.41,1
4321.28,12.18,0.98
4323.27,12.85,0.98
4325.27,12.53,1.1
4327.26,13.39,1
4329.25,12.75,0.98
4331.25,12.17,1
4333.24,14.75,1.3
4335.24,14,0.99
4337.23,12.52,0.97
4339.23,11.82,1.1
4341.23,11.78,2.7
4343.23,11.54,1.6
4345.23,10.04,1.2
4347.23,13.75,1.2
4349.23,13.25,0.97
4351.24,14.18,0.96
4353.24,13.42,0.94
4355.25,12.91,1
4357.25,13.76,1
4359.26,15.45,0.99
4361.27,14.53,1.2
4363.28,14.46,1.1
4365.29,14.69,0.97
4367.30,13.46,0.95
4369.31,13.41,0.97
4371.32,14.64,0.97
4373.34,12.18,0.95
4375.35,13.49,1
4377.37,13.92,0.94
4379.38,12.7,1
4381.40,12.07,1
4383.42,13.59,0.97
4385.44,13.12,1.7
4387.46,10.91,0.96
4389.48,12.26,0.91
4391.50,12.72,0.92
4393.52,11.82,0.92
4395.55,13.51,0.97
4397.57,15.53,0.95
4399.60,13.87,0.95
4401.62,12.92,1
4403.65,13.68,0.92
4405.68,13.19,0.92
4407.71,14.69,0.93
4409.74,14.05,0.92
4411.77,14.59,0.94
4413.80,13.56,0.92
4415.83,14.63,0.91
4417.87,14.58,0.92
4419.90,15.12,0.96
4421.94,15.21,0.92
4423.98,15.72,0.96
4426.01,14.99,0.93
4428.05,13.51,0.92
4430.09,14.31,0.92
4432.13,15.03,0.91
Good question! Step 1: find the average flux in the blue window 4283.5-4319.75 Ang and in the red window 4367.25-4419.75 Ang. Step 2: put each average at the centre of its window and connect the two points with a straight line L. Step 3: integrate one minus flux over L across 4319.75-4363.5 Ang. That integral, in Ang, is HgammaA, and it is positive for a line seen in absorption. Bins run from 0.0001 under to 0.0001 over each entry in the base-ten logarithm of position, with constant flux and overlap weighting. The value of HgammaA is -5.0 Ang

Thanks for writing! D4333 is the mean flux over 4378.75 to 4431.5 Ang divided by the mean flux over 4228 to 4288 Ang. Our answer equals 1.13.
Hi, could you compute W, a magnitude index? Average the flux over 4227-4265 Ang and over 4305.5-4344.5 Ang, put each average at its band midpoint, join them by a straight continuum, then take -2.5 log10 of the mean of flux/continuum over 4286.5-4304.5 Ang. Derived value 0.176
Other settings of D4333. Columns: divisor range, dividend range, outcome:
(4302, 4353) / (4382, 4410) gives 1.12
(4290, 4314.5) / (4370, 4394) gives 1.35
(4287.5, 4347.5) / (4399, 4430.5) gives 1.26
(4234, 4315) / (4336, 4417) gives 1.17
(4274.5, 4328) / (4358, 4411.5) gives 1.21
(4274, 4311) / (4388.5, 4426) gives 1.33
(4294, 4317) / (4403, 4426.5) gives 1.52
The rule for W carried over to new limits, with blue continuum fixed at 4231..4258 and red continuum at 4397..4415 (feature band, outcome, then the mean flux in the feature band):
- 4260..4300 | 0.06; 11.9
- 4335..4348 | 0.10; 12.1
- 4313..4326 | 0.02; 12.7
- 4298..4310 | 0.42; 8.69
